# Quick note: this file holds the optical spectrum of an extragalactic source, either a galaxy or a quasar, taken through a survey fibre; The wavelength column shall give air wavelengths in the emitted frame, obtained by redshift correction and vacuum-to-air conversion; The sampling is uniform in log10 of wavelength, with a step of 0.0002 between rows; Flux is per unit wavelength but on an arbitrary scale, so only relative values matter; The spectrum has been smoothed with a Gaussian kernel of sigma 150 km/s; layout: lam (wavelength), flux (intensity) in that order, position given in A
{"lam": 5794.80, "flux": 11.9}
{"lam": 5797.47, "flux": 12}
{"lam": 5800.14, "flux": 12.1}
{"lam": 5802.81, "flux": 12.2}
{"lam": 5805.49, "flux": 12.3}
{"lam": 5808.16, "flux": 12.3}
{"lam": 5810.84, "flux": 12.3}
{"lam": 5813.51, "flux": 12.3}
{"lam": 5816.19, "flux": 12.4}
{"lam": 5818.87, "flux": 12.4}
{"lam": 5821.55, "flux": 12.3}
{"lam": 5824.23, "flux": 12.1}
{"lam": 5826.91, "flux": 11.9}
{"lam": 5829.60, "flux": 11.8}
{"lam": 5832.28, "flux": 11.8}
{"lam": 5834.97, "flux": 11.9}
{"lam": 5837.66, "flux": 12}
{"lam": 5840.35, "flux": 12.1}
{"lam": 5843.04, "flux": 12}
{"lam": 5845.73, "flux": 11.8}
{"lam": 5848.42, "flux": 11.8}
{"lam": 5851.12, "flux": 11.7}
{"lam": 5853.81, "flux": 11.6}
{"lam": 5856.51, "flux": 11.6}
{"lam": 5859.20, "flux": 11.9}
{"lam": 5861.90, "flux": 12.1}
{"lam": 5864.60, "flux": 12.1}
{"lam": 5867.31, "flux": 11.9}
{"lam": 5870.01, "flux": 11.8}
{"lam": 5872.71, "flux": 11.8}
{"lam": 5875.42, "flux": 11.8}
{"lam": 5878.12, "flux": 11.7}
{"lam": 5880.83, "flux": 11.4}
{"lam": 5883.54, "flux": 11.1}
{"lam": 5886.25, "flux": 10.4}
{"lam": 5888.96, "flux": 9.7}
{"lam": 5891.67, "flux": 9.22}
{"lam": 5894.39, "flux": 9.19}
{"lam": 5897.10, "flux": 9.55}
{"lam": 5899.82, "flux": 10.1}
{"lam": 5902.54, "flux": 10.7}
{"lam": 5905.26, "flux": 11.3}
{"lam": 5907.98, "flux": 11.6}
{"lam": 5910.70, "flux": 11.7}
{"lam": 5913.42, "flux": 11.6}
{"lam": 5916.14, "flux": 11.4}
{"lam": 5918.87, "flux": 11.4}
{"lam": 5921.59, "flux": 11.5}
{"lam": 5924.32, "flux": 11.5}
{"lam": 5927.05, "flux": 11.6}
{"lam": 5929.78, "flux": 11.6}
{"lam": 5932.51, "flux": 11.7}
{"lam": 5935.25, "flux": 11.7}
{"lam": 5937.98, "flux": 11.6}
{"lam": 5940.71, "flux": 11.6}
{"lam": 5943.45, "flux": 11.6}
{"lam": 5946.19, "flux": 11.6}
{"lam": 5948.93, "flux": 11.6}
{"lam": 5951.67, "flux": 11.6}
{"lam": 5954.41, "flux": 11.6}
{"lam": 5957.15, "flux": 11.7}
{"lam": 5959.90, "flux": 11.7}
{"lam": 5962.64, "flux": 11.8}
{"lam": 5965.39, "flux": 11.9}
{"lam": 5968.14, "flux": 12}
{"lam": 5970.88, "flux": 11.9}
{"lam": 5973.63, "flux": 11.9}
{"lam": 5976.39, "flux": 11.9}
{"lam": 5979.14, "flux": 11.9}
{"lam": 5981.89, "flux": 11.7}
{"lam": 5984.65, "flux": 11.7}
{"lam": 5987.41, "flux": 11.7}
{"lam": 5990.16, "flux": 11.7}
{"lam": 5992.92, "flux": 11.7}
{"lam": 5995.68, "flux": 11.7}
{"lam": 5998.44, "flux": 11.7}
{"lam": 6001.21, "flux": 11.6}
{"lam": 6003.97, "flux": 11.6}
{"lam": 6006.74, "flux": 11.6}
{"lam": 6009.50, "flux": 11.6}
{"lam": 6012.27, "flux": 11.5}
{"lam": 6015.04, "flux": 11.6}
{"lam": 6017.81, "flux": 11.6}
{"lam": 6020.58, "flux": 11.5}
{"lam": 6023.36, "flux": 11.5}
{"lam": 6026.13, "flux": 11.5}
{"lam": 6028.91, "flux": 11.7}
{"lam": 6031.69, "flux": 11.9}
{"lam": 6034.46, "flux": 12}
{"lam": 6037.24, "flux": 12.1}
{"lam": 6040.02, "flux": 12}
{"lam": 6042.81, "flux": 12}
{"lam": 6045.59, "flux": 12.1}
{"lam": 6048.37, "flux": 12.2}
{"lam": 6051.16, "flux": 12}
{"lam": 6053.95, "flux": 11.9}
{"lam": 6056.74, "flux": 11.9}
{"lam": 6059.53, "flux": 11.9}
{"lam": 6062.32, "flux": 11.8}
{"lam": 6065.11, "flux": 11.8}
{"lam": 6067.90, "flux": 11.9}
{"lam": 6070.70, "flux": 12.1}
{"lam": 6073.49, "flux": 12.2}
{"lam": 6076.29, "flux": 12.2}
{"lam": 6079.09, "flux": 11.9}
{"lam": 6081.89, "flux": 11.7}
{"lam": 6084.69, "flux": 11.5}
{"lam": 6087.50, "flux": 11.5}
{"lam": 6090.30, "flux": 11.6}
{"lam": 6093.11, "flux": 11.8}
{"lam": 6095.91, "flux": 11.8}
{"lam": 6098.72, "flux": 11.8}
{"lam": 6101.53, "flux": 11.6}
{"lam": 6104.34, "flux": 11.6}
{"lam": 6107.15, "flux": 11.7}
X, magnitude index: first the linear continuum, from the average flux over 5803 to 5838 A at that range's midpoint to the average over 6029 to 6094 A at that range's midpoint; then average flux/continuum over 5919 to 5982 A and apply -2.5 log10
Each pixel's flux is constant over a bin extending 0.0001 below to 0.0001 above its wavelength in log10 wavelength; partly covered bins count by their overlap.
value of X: 0.03 mag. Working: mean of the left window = 12.1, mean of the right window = 11.9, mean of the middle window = 11.7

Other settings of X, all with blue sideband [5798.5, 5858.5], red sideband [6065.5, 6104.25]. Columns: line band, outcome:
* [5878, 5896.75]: 0.17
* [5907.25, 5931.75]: 0.04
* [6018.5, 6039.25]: 0.01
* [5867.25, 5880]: 0.02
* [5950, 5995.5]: 0.01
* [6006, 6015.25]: 0.03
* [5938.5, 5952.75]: 0.03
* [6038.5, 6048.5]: -0.02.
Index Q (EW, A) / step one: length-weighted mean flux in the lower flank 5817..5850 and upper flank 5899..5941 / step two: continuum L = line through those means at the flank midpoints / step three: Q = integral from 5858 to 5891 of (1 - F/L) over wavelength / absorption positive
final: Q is 0.9 A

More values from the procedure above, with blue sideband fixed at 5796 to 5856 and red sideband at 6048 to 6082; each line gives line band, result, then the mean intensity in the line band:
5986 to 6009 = 0.6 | 11.7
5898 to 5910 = 1.1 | 10.9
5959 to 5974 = 0.2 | 11.9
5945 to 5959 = 0.4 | 11.6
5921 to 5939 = 0.6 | 11.6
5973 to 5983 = 0.1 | 11.8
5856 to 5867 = 0.1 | 11.9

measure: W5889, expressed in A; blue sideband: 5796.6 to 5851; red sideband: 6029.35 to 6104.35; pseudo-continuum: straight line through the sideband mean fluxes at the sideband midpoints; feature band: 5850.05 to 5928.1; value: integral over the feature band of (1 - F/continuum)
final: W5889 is 5.4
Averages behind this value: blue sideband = 12.1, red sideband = 11.9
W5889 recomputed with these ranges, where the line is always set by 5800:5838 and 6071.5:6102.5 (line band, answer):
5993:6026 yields 0.83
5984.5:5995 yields 0.19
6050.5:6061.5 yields -0.08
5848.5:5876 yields 0.58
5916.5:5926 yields 0.43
